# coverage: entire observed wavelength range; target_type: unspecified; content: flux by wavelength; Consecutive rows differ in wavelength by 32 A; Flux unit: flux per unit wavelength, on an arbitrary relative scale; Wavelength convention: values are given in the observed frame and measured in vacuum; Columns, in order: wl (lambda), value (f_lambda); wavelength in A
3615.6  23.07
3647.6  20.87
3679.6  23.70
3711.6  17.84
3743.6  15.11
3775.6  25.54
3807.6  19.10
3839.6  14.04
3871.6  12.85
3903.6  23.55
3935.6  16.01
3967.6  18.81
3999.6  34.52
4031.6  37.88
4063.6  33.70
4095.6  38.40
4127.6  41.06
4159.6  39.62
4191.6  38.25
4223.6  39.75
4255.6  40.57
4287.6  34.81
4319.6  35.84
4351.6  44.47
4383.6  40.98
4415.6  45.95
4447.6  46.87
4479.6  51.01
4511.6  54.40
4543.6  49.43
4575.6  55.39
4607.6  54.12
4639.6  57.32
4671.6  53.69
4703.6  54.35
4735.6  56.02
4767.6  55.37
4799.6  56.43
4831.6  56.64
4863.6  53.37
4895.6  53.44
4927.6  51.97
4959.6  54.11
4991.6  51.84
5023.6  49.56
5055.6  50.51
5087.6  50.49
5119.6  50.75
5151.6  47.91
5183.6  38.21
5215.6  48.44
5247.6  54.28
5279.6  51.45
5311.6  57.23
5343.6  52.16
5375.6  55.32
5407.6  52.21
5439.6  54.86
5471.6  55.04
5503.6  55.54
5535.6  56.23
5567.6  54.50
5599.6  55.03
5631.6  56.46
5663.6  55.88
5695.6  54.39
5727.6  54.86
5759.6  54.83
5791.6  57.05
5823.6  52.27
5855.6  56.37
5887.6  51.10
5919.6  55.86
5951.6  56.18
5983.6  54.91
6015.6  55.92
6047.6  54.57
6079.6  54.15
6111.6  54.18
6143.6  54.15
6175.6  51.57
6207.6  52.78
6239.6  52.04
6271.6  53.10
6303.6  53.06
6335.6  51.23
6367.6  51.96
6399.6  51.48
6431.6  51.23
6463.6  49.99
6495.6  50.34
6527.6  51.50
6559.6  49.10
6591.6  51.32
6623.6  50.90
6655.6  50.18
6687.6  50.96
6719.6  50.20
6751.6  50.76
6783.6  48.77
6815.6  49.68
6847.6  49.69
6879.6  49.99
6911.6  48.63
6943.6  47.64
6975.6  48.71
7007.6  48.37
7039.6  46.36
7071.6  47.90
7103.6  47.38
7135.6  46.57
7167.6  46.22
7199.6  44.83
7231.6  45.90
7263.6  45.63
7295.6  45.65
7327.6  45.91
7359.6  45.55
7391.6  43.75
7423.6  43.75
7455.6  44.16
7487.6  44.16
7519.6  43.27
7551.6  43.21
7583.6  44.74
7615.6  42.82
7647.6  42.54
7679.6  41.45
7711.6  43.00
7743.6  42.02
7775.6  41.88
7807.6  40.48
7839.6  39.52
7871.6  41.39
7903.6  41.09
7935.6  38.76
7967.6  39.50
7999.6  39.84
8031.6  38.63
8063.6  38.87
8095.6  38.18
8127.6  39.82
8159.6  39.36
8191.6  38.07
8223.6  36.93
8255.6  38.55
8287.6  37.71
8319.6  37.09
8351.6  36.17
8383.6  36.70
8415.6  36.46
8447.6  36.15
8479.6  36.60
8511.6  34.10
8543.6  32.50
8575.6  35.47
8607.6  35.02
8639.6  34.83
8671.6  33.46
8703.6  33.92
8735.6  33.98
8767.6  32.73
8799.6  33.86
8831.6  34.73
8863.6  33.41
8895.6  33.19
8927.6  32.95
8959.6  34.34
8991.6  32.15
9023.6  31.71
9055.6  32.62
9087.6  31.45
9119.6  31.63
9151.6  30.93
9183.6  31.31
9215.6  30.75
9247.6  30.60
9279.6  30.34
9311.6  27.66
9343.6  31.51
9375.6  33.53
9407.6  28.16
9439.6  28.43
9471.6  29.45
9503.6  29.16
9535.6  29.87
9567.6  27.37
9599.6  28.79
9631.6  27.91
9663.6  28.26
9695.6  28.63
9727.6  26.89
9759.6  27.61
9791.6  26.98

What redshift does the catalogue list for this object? 0.00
